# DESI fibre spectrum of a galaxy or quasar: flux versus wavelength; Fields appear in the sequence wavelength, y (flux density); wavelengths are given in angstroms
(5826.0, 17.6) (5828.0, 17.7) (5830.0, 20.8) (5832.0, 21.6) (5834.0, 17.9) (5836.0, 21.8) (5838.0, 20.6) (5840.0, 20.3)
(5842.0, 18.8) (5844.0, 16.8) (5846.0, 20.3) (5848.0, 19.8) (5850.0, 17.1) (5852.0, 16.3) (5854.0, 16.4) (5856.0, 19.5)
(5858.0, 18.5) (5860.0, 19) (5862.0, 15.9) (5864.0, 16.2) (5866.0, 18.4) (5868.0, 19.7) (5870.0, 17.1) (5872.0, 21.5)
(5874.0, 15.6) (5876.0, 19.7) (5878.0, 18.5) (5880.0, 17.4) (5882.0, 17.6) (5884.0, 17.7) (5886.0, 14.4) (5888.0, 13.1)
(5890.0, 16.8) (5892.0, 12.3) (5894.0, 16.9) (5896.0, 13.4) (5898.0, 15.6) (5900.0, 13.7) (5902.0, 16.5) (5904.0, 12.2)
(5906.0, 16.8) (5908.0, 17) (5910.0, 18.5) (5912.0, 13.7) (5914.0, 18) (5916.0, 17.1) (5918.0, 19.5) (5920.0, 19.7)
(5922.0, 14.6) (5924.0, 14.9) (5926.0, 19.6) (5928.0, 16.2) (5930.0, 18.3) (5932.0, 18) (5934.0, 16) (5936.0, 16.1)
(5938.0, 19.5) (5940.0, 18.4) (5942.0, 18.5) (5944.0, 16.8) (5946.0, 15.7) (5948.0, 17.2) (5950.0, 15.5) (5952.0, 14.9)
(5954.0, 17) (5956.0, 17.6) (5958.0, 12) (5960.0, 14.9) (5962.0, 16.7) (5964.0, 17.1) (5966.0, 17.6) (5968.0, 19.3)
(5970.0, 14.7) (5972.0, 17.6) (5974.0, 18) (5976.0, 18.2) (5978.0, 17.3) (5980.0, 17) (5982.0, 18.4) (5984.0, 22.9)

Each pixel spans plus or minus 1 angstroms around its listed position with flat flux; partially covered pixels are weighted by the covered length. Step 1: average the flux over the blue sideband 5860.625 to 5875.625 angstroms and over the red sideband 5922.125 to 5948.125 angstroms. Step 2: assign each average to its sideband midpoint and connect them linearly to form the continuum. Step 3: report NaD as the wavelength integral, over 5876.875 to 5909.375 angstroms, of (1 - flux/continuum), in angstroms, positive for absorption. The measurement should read 3.64 angstroms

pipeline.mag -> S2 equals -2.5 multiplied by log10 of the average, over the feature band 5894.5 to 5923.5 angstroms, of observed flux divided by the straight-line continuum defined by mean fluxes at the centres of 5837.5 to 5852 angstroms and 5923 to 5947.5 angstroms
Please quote 0.10 mag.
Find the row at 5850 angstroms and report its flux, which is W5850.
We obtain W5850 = 17.1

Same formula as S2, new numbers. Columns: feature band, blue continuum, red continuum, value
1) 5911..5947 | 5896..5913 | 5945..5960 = -0.12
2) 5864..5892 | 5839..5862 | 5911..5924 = 0.03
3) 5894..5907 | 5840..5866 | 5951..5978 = 0.17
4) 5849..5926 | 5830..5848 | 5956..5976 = 0.11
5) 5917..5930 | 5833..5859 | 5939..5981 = 0.00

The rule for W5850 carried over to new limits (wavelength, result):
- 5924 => 14.9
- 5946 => 15.7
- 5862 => 15.9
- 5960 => 14.9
